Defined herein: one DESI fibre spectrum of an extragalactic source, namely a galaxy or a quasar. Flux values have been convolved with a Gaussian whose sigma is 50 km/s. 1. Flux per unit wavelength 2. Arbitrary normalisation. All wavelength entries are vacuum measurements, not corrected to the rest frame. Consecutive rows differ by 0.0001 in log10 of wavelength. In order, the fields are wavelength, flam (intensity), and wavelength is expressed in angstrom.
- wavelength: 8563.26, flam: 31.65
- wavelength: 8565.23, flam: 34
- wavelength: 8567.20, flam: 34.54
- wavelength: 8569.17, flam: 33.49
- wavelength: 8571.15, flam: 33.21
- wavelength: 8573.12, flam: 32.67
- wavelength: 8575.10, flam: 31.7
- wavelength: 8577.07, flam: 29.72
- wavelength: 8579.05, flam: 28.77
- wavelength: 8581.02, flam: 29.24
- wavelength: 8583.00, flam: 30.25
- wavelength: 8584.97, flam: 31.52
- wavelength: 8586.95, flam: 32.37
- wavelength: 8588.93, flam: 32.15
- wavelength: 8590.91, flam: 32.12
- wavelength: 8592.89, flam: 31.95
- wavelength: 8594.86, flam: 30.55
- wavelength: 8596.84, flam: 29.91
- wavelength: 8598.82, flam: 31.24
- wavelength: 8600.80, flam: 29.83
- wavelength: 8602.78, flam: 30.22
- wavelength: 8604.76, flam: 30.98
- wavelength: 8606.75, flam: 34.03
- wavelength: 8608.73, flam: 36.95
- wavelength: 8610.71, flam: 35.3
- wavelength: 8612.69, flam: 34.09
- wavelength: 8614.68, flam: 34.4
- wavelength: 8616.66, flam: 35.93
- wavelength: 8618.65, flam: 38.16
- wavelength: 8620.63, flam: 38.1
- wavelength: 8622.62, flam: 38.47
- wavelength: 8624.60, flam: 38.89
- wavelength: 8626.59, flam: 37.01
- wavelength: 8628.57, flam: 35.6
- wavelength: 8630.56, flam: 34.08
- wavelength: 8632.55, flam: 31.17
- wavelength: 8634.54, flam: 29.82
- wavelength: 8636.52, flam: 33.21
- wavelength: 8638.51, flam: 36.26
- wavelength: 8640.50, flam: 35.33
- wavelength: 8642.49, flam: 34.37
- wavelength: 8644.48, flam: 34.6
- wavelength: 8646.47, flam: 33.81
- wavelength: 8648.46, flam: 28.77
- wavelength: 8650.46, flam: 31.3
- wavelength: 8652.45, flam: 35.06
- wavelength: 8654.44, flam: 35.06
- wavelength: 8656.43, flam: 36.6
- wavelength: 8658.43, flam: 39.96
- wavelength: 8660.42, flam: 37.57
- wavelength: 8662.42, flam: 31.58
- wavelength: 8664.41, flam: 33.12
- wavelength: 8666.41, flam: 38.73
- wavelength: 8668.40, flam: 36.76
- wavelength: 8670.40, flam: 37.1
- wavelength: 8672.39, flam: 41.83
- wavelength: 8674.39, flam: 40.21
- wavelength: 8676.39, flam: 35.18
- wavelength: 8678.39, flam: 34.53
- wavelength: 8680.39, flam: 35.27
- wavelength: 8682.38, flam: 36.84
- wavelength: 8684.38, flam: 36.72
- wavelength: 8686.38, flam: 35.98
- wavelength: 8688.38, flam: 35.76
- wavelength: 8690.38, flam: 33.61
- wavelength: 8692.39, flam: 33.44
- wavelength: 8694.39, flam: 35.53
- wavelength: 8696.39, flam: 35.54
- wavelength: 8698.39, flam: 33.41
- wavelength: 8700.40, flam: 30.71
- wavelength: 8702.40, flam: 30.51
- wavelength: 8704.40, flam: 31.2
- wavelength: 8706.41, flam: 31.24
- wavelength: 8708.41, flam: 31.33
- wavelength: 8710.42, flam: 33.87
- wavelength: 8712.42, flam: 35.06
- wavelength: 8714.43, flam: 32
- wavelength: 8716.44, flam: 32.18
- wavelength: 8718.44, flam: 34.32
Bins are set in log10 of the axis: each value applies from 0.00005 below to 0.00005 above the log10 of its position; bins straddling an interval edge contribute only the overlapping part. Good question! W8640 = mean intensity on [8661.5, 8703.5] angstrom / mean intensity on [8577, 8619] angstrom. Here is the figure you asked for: 1.10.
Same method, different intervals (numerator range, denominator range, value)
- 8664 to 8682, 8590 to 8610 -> 1.17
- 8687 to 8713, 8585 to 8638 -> 0.98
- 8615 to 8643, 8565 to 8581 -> 1.11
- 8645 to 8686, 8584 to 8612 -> 1.11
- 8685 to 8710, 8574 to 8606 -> 1.08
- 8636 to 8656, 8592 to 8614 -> 1.05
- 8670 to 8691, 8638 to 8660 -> 1.06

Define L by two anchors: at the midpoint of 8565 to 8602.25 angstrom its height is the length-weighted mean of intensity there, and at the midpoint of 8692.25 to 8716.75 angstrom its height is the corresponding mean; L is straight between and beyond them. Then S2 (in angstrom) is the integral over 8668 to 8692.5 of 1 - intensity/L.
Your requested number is -3.0 angstrom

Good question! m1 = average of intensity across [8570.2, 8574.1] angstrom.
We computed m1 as 33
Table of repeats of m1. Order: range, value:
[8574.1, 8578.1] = 30.7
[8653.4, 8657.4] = 35.9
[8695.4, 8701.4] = 33.2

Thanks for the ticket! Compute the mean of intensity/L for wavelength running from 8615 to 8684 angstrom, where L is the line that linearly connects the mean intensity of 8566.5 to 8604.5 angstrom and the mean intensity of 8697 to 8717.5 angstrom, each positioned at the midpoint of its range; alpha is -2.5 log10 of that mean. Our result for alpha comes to -0.123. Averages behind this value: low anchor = 31.3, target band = 35.6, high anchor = 32.2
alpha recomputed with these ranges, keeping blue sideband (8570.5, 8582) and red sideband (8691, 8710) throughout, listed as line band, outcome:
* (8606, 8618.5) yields -0.130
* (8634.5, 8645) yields -0.084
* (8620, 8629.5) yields -0.192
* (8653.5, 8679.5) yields -0.147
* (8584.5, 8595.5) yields -0.028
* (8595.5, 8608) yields 0.002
